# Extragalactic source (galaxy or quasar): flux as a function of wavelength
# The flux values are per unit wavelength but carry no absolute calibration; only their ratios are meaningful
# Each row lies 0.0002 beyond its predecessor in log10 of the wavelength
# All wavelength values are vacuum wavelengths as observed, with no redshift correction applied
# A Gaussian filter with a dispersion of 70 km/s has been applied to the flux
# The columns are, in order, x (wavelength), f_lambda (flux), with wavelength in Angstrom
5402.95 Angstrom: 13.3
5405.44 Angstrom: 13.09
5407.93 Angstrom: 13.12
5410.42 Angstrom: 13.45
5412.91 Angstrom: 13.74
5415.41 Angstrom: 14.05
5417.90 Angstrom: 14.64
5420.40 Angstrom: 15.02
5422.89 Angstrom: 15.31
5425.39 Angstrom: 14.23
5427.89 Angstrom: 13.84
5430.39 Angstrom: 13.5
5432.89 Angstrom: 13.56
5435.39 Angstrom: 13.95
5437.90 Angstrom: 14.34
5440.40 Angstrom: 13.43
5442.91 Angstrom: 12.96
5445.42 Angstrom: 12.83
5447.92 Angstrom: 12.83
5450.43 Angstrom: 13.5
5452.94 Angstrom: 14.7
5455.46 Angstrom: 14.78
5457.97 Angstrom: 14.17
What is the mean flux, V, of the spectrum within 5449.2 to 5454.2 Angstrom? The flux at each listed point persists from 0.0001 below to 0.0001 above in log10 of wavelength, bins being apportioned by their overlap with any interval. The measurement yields 14.1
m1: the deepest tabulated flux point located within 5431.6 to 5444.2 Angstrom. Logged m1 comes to 12.96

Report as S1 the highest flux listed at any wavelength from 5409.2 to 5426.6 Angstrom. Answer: 15.31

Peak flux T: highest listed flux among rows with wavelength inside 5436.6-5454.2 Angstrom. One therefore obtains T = 14.7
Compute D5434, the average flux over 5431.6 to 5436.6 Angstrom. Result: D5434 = 13.8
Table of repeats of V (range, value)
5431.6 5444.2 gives 13.6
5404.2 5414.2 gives 13.3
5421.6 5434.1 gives 14.1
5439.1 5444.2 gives 13.2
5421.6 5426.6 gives 14.8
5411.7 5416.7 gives 13.9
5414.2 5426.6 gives 14.7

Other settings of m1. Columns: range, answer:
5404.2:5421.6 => 13.09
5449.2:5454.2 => 13.5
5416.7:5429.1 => 13.84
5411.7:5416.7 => 13.74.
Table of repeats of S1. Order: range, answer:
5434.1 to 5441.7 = 14.34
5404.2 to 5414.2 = 13.74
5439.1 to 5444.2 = 13.43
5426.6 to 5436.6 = 13.95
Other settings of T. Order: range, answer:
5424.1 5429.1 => 14.23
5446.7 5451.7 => 13.5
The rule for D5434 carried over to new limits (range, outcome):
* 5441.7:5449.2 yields 12.9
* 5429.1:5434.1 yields 13.5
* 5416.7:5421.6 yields 14.8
